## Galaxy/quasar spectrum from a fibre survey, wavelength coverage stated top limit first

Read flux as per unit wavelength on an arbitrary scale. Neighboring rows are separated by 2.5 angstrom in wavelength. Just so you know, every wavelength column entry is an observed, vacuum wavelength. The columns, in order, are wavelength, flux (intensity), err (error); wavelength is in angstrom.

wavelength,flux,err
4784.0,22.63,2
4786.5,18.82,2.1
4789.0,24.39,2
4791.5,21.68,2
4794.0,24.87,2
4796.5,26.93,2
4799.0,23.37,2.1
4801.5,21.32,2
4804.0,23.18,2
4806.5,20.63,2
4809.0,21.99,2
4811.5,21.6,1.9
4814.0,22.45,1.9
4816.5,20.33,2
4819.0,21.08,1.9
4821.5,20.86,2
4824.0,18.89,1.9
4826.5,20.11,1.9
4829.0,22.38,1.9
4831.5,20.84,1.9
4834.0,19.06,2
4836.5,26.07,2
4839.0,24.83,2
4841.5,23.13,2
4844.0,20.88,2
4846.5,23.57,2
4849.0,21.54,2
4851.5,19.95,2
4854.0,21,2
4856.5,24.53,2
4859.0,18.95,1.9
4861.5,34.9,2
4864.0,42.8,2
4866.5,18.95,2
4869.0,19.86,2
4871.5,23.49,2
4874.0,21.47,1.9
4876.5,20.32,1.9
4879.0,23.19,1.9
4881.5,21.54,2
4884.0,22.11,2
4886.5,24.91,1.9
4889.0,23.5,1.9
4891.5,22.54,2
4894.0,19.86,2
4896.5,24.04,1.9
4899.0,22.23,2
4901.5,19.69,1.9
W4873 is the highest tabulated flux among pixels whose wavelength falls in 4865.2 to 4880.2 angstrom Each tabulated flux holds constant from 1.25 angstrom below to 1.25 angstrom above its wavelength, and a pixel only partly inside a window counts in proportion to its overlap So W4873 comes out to 23.49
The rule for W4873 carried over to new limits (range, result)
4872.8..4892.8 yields 24.91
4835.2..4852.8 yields 26.07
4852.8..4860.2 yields 24.53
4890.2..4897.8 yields 24.04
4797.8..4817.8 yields 23.37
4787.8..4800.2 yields 26.93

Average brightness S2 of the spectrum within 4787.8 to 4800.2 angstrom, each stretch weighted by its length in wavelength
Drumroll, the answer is 24.3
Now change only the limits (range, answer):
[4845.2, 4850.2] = 22.5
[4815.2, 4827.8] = 20.3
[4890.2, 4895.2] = 21.2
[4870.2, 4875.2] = 22.5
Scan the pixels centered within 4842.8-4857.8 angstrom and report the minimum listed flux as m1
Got 19.95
